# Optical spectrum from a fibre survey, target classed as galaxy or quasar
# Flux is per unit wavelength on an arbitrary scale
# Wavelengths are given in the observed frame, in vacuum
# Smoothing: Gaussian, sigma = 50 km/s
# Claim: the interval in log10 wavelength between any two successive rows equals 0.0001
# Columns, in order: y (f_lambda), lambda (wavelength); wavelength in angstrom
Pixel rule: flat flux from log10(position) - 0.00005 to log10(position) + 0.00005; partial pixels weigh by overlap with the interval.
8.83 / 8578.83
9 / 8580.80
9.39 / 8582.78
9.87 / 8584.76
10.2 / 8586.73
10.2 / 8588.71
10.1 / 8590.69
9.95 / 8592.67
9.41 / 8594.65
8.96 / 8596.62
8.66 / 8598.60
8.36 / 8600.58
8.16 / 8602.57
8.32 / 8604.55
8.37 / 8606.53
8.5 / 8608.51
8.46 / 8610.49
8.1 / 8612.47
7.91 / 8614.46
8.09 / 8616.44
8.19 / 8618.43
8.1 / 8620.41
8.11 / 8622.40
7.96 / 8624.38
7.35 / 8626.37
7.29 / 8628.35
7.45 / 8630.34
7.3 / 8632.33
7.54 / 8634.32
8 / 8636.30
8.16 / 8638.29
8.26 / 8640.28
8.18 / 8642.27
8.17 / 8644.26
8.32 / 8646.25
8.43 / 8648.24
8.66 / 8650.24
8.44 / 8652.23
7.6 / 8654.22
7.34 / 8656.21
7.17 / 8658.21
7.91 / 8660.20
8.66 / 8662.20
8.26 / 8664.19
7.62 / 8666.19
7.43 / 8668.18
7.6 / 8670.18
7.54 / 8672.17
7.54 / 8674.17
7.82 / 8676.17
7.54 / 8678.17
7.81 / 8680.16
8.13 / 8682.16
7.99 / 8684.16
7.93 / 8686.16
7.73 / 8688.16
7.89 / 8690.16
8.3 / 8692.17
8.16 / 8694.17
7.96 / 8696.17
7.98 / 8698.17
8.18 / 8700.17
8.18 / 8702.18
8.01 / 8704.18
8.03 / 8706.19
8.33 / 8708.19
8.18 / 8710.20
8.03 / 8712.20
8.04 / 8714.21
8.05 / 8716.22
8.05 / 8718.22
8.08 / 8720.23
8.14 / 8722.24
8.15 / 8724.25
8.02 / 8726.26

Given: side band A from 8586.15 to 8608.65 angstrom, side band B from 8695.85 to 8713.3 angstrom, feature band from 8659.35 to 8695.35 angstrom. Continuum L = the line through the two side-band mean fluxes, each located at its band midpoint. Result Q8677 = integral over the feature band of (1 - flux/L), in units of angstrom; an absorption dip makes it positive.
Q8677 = 2.0 angstrom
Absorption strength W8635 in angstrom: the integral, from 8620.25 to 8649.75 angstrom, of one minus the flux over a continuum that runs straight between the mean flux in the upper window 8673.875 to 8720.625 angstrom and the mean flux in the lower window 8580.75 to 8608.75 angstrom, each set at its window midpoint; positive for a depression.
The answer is 2.7 angstrom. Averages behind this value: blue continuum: 9.18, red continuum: 8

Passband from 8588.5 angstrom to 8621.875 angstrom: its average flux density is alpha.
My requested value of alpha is 8.65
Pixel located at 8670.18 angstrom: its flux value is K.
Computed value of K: 7.6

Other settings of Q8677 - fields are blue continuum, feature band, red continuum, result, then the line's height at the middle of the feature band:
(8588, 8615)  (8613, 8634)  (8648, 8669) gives 1.8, 8.48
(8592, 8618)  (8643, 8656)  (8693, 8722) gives 0.2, 8.34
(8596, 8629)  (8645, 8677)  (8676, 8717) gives 0.7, 8.08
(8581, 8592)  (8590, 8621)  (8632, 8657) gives 2.3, 9.28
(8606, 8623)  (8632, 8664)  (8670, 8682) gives -0.5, 7.92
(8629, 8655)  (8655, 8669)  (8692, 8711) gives 0.5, 8.06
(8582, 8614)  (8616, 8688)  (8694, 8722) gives 5.8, 8.57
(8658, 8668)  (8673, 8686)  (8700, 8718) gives 0.3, 8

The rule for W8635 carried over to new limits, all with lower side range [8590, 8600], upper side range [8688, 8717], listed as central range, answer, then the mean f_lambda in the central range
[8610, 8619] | 1.0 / 8.13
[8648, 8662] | 1.1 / 7.94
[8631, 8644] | 1.4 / 7.91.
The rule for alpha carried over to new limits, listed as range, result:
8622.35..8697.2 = 7.88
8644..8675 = 7.91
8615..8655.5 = 7.98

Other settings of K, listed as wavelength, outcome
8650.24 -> 8.66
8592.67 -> 9.95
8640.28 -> 8.26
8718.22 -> 8.05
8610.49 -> 8.46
